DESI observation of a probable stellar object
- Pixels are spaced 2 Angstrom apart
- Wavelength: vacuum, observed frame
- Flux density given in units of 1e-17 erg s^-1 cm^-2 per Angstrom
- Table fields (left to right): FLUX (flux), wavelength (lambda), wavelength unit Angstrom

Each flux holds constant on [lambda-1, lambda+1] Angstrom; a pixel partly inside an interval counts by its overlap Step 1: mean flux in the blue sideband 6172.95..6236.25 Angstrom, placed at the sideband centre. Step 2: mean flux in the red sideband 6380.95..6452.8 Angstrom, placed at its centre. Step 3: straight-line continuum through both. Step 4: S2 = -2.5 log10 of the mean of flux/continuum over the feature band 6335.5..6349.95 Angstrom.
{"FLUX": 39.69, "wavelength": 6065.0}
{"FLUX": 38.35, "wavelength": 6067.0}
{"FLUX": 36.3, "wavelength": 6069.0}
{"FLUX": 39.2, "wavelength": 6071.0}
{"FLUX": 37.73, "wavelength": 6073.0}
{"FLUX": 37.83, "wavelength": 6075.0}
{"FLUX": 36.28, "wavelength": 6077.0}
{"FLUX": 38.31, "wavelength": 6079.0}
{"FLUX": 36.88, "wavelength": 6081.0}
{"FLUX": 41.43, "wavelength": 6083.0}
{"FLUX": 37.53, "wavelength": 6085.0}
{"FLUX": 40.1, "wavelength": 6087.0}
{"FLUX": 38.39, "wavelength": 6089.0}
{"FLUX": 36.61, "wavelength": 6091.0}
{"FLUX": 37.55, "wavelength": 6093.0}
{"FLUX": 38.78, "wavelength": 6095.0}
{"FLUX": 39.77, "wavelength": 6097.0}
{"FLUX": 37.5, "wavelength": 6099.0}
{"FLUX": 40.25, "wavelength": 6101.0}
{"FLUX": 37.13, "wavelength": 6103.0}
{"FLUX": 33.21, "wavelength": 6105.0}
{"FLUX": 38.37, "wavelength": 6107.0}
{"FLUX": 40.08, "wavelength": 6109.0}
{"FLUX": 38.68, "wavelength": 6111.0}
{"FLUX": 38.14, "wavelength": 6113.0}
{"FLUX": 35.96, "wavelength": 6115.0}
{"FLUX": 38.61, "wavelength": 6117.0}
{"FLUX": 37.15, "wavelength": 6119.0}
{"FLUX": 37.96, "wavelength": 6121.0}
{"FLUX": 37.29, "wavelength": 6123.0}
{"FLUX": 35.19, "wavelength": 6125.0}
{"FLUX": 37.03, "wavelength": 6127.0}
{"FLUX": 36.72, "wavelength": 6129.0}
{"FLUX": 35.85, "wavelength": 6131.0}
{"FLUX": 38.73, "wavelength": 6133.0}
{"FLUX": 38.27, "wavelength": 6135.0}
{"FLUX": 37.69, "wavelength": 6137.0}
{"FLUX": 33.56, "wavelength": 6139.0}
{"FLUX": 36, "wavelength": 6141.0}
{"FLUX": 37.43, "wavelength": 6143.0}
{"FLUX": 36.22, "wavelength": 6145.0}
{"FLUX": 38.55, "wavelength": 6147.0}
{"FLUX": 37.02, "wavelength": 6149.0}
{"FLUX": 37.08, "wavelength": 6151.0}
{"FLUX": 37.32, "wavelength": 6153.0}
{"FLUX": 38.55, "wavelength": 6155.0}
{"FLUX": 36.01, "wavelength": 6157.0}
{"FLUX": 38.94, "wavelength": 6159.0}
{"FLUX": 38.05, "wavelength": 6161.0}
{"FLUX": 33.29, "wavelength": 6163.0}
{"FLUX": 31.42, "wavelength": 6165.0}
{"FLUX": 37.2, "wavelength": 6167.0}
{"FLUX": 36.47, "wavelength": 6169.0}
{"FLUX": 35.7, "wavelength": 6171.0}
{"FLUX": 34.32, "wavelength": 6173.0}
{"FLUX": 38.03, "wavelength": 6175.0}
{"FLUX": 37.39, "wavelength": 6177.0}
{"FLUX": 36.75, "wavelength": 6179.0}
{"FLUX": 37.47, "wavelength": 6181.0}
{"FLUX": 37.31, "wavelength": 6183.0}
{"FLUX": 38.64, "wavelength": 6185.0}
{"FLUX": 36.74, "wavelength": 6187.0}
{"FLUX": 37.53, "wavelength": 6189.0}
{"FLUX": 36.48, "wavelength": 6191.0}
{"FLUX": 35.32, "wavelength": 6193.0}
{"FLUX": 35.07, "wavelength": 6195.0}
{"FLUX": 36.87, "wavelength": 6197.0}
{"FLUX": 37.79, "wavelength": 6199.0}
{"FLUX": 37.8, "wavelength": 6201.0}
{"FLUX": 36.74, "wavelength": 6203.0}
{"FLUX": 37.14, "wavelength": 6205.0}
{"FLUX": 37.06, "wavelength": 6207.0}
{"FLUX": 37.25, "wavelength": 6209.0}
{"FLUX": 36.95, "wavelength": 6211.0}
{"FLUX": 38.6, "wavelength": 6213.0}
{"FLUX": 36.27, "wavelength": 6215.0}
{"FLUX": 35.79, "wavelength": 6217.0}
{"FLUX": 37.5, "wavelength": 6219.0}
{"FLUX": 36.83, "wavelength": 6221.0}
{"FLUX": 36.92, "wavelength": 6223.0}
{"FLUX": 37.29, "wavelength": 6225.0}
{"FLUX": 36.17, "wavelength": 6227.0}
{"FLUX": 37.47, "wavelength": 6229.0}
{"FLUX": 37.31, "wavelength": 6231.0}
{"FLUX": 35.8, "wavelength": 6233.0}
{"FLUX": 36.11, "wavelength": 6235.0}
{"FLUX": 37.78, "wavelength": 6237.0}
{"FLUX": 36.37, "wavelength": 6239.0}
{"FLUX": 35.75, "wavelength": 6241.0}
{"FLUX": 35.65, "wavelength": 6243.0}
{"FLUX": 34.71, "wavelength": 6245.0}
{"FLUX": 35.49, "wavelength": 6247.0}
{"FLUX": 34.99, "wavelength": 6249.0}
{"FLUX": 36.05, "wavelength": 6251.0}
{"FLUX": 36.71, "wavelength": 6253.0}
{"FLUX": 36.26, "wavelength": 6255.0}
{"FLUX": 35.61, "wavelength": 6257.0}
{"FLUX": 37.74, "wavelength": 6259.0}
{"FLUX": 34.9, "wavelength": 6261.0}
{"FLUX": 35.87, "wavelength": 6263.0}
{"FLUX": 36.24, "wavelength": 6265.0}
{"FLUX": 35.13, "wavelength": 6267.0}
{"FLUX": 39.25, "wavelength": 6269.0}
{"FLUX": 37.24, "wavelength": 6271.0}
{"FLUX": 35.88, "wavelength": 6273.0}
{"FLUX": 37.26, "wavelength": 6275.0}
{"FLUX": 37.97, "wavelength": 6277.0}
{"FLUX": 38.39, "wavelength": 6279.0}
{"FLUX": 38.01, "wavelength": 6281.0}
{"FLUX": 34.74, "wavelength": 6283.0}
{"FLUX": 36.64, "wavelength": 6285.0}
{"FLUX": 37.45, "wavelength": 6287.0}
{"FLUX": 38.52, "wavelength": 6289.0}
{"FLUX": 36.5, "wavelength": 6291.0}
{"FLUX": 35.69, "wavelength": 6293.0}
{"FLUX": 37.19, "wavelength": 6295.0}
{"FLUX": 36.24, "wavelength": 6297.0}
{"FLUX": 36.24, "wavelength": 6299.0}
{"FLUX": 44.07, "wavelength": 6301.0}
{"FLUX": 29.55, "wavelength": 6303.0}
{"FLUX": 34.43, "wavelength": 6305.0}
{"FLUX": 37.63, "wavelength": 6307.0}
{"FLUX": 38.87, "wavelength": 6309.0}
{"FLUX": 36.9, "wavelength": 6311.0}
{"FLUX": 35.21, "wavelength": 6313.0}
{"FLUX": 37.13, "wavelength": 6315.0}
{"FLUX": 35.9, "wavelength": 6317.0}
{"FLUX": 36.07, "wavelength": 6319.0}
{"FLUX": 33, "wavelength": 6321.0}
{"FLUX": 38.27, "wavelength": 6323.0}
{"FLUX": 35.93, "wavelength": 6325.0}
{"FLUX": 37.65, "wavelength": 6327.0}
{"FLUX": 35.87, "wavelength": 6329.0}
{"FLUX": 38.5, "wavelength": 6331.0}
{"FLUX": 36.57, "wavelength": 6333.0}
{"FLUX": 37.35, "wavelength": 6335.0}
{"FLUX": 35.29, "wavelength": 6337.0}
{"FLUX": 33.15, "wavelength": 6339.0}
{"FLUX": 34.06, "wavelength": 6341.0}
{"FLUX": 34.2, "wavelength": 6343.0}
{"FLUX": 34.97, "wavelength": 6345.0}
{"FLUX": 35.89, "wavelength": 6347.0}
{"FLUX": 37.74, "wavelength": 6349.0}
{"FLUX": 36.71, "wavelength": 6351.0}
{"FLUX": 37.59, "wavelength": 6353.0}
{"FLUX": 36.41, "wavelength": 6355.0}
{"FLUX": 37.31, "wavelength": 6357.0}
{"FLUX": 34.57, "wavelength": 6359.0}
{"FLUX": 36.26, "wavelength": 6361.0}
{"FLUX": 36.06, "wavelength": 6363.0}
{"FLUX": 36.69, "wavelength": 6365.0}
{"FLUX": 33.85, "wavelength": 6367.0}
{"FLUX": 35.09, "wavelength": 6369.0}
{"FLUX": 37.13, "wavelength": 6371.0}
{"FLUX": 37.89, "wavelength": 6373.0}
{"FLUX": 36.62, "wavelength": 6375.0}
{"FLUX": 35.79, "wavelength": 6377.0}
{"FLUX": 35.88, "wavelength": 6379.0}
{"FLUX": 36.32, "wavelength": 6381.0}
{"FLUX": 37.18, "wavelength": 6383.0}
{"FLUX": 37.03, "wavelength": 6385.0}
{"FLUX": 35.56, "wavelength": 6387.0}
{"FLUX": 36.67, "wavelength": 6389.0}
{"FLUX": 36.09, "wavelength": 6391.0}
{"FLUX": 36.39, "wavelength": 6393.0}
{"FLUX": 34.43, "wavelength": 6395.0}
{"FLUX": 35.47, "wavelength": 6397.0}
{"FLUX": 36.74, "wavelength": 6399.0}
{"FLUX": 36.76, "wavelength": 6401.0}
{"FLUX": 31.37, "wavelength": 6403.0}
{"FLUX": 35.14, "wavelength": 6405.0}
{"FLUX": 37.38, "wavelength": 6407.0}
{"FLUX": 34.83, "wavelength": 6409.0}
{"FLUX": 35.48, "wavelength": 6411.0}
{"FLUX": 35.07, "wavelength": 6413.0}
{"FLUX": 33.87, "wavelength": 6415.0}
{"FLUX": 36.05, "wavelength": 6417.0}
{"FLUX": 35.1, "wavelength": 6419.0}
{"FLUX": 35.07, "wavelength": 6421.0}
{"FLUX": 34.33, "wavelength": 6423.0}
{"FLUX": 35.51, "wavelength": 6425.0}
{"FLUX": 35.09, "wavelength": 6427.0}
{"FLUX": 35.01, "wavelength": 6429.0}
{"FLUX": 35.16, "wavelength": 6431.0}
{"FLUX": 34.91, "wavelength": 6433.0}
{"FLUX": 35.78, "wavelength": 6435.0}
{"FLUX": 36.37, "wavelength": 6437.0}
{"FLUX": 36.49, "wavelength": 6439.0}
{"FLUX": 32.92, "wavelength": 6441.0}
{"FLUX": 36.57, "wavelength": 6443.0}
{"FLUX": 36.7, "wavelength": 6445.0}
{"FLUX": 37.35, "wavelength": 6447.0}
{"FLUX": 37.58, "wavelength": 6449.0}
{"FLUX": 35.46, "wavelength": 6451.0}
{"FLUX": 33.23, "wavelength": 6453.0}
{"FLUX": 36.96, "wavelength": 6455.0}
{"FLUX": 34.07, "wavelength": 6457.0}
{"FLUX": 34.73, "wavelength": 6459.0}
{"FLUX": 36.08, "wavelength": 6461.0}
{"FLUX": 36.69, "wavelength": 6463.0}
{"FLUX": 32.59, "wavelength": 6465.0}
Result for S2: 0.03 mag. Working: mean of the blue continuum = 36.9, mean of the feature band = 35.1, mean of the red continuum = 35.6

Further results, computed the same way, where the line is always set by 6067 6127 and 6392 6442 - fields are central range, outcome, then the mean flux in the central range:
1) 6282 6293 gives -0.01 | 36.7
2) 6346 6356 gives -0.03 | 36.9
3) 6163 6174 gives 0.07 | 34.9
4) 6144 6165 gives 0.02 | 36.8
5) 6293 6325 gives -0.01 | 36.4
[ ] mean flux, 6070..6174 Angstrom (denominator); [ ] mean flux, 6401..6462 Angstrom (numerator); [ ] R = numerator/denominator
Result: 0.9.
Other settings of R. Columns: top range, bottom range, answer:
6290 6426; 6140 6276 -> 0.98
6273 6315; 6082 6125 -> 0.97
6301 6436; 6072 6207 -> 0.96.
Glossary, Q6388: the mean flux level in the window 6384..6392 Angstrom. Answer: 36.3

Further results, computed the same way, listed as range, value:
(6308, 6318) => 36.8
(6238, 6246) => 35.6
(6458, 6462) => 35.4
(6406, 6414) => 35.7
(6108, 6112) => 39.4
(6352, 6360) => 36.5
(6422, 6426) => 34.9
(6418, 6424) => 34.8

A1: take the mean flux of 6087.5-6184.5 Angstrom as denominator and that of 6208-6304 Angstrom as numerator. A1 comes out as 1.0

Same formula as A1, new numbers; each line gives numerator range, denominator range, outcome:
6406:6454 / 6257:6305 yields 0.97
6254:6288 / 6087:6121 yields 0.97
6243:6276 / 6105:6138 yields 0.97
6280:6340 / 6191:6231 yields 0.99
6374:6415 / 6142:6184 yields 0.97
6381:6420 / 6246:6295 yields 0.97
